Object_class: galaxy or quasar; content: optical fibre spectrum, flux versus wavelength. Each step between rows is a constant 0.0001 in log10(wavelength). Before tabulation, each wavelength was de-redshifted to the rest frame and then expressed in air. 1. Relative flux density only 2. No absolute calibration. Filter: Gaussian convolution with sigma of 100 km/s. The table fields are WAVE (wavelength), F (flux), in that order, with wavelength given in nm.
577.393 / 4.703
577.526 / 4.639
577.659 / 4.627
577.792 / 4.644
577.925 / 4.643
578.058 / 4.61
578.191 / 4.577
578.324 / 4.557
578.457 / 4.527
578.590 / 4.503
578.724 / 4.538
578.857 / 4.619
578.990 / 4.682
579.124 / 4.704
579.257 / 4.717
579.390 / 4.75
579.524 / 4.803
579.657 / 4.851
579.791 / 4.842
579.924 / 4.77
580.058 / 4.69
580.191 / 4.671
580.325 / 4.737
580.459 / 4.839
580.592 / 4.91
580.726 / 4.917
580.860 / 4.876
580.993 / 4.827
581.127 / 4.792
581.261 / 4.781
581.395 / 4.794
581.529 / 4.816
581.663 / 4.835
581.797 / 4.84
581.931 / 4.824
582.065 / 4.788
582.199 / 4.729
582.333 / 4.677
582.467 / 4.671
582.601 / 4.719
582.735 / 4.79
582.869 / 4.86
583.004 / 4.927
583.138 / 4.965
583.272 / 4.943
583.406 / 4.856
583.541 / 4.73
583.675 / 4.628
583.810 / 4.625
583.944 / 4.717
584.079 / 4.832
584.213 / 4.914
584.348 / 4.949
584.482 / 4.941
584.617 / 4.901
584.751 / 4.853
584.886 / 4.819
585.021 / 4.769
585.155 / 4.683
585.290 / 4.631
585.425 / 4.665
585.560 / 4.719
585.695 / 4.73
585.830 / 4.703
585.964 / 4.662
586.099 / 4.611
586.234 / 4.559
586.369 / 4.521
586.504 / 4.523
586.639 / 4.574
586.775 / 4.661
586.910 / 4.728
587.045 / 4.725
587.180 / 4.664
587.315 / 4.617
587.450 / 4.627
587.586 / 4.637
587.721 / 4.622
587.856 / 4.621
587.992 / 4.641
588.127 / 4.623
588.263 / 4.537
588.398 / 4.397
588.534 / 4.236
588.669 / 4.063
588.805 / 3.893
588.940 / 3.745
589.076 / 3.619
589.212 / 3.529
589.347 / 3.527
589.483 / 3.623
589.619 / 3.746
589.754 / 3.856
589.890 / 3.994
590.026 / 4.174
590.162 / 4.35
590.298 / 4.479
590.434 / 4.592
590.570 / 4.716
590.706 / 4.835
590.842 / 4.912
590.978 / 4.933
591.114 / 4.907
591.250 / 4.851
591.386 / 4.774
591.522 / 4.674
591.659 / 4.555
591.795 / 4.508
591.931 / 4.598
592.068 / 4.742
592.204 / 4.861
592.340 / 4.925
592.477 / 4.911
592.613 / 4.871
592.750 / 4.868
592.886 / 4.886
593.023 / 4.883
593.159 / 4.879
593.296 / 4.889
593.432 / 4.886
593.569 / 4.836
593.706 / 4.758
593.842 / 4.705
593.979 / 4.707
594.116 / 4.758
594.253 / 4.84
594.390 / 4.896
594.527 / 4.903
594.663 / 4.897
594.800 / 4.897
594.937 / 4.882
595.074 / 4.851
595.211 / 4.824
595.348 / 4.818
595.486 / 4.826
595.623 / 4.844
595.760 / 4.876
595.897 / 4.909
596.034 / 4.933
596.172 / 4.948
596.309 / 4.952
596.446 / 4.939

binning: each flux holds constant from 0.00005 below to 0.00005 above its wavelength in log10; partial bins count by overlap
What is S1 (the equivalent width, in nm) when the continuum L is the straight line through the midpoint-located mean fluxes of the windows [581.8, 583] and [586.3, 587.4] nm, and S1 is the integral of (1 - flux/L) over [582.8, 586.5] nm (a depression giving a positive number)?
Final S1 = -0.05 nm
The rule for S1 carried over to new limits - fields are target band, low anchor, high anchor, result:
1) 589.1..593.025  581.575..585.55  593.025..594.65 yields 0.26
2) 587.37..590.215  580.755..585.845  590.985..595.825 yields 0.39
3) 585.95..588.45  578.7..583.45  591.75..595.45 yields 0.10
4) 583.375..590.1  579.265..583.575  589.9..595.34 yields 0.43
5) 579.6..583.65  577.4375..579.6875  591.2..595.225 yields -0.11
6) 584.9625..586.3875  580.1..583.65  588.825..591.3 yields -0.04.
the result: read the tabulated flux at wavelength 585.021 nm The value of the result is 4.769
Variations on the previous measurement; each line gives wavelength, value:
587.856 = 4.621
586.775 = 4.661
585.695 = 4.73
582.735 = 4.79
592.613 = 4.871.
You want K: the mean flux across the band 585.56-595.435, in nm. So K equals 4.58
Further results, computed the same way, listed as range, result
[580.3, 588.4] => 4.74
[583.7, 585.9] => 4.78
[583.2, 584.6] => 4.82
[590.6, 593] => 4.8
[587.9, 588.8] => 4.38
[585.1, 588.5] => 4.62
